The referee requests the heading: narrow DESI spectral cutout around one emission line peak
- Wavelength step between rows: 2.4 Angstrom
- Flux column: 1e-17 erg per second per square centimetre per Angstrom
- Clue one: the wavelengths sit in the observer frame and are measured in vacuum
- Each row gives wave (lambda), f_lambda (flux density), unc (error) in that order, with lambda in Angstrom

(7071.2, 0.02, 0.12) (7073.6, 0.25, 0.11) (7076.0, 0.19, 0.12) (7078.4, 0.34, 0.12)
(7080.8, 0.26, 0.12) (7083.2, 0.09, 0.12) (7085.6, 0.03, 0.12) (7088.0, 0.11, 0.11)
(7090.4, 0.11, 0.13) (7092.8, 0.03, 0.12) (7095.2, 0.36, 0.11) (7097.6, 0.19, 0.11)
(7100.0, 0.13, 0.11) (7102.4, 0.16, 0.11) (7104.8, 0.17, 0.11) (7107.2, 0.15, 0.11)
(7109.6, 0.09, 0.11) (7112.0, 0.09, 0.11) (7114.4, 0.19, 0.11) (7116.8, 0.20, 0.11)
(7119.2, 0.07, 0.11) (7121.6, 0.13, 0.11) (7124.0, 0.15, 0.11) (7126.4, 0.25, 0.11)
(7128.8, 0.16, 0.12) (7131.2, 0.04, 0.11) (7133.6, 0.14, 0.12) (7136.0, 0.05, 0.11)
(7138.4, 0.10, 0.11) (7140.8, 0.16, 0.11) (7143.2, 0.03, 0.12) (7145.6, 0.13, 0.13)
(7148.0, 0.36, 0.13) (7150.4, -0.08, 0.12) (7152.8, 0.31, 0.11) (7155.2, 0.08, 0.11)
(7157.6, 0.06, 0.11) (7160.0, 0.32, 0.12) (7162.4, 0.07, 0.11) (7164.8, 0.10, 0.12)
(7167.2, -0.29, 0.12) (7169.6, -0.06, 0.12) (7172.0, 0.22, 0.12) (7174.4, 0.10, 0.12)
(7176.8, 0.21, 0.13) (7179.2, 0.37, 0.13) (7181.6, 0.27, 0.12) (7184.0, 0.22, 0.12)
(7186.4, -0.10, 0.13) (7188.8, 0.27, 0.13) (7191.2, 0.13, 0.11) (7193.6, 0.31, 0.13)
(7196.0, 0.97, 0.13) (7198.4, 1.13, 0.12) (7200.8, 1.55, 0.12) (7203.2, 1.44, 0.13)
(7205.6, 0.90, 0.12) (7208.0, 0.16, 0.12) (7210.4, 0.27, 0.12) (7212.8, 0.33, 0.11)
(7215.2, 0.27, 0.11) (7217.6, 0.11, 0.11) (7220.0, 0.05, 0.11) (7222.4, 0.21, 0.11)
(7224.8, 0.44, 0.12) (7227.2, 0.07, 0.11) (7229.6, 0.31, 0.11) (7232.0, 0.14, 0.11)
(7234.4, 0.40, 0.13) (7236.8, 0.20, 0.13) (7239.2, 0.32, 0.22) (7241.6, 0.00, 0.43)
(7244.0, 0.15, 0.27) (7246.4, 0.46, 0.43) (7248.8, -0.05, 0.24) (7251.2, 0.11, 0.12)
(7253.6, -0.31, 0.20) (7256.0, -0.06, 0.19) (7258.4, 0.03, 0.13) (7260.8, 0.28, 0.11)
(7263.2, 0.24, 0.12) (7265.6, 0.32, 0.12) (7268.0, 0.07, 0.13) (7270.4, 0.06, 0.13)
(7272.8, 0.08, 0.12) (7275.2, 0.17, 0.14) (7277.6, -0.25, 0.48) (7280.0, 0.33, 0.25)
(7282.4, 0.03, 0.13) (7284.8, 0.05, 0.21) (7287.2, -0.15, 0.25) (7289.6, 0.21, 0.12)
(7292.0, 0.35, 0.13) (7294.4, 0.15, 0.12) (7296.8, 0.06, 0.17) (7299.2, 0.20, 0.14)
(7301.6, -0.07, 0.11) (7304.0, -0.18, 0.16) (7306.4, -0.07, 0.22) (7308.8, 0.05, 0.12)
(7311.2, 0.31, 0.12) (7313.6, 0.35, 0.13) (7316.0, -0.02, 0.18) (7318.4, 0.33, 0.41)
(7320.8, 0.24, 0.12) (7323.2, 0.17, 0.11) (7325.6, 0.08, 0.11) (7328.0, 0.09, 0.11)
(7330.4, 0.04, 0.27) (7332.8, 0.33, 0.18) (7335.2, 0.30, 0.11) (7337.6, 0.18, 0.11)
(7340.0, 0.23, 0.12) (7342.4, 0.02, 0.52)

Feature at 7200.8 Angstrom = [O II] 3727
